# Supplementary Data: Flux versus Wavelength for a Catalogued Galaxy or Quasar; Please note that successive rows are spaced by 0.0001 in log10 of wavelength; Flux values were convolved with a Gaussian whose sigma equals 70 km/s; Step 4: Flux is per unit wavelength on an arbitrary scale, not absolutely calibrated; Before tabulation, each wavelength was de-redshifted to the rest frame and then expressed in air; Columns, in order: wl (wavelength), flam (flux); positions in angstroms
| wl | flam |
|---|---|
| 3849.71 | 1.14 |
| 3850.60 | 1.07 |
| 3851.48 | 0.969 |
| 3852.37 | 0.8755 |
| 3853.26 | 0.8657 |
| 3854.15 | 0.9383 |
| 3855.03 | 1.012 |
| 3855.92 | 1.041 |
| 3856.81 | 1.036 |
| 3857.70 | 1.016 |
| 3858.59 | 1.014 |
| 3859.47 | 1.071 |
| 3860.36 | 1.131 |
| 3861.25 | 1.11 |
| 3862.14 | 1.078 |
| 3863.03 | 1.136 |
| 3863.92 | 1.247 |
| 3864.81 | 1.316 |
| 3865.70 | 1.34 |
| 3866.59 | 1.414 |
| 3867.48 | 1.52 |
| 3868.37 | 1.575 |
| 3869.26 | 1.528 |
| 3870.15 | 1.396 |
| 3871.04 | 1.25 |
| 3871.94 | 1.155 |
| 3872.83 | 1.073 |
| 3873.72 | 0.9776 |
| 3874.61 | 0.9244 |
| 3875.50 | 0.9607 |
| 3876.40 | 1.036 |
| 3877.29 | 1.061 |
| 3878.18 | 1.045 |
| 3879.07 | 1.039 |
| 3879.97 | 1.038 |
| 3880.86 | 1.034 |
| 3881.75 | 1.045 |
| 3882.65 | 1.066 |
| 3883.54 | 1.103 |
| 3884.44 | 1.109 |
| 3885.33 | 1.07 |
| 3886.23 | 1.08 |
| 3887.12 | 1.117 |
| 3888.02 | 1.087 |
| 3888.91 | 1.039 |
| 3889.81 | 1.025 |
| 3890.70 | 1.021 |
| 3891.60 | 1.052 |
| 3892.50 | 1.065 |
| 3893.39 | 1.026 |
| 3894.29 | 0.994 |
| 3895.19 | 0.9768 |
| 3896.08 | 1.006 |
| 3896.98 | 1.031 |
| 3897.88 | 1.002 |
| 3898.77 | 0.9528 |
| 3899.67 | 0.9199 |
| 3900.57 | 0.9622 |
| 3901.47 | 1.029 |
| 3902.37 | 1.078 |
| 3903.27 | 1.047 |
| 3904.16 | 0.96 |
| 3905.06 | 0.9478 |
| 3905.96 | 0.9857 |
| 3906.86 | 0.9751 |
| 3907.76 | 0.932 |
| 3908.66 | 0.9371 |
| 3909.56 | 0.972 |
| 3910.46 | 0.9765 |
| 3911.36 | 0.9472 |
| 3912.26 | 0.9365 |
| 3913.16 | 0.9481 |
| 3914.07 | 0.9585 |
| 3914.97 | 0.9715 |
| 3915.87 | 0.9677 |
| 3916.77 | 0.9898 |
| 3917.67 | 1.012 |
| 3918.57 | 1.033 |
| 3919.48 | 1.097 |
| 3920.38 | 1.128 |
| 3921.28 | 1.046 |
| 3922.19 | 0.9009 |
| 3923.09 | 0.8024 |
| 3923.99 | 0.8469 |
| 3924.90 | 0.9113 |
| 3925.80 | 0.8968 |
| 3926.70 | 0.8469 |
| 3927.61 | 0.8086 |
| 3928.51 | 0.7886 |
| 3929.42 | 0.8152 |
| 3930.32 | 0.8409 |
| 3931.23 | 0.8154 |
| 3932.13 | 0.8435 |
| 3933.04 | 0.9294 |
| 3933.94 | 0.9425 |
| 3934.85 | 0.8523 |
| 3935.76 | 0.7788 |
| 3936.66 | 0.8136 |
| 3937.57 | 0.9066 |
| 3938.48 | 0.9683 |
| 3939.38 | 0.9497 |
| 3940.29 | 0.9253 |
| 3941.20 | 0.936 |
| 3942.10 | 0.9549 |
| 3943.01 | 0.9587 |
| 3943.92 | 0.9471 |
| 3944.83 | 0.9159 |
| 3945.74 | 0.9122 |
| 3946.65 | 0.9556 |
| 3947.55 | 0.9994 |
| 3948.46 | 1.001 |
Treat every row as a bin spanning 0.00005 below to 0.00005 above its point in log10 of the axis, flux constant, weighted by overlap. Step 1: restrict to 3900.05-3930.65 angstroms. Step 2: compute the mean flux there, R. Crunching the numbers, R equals 0.95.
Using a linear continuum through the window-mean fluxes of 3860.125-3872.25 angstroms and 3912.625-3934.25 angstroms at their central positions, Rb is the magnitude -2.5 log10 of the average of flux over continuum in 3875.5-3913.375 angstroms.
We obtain 0.10 mag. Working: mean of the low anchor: 1.3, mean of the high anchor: 0.922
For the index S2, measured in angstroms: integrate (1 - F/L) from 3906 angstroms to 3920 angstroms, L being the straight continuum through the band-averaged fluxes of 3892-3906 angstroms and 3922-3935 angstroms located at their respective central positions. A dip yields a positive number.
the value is -0.7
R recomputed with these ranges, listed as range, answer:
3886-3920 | 1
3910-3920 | 0.986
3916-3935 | 0.914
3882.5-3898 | 1.05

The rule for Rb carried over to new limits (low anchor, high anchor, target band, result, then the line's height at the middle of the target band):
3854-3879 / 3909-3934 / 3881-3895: 0.01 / 1.07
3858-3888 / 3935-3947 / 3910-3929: 0.05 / 0.99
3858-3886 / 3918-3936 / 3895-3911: 0.03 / 1.01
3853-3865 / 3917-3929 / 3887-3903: -0.03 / 0.993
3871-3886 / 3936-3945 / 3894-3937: 0.04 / 0.976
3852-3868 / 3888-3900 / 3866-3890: -0.07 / 1.06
